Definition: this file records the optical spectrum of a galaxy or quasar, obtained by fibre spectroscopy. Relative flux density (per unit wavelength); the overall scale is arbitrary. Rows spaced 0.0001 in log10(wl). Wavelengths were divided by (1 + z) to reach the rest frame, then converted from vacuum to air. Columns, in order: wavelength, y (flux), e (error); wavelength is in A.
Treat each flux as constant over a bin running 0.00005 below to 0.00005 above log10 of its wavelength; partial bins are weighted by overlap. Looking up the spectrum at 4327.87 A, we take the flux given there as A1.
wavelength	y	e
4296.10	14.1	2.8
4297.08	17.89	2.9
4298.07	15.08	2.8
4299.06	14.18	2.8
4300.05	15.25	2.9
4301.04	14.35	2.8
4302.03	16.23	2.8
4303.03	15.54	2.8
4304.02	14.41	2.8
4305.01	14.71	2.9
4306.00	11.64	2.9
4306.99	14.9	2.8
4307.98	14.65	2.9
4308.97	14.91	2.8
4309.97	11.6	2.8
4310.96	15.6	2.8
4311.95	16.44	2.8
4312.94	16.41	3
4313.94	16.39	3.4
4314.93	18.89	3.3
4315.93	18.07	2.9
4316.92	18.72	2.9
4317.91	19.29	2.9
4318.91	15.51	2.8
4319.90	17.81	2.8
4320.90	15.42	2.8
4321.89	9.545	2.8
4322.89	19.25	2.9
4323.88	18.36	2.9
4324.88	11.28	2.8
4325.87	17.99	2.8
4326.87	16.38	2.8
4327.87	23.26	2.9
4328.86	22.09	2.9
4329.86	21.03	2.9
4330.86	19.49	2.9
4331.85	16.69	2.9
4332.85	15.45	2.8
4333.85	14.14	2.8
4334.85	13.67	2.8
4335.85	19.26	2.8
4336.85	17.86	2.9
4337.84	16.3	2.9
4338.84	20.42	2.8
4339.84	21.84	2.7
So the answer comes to 23.26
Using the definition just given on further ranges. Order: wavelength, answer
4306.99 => 14.9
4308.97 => 14.91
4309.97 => 11.6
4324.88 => 11.28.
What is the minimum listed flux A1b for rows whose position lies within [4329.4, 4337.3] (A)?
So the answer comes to 13.67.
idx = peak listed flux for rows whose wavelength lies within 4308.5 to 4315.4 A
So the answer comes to 18.89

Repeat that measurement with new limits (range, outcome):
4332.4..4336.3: 19.26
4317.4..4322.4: 19.29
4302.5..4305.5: 15.54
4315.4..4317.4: 18.72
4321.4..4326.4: 19.25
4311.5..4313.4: 16.44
